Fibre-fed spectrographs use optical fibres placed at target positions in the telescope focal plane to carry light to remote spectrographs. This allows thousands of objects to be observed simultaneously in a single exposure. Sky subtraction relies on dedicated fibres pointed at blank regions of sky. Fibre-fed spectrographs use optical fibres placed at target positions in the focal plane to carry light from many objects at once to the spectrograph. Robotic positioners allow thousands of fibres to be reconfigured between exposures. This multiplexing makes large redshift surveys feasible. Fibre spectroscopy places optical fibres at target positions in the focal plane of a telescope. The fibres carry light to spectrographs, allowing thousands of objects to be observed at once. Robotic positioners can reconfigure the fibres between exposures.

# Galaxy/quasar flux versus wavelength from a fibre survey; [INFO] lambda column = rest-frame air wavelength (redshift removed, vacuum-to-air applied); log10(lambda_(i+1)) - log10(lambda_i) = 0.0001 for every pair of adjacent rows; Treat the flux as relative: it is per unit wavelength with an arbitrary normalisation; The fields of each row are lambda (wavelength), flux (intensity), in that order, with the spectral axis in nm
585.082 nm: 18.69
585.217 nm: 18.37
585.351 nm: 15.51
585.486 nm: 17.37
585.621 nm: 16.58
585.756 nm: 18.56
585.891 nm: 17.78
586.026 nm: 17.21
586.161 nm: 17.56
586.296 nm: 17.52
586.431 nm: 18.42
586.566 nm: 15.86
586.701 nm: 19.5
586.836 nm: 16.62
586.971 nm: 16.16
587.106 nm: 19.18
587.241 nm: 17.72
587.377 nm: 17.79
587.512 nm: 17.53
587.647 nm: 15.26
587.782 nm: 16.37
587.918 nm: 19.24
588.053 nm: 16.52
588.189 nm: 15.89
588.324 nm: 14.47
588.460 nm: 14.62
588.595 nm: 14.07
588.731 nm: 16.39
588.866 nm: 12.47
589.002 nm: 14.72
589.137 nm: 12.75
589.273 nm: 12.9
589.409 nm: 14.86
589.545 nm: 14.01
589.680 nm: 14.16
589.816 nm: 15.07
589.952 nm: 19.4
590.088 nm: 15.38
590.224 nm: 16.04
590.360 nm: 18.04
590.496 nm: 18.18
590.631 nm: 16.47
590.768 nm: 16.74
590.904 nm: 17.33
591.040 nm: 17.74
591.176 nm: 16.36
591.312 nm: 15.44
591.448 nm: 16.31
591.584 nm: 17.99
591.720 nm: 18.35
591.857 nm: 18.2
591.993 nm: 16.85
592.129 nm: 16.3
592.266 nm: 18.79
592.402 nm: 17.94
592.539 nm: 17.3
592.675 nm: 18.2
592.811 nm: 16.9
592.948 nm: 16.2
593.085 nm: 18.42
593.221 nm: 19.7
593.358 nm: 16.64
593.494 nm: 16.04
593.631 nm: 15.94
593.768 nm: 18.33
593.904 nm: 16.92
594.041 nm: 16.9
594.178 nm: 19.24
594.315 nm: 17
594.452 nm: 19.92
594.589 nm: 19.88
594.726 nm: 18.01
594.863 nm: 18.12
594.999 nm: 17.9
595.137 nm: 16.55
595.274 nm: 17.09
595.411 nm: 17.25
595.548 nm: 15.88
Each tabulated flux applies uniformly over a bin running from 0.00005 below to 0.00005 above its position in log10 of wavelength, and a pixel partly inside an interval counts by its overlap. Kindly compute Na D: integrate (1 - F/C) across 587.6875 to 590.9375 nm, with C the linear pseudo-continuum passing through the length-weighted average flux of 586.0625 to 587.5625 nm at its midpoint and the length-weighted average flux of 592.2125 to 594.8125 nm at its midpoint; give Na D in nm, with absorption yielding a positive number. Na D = 0.37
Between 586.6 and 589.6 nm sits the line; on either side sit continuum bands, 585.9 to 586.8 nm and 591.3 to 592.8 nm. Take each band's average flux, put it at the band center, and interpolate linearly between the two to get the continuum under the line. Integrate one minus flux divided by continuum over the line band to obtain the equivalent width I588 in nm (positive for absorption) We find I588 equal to 0.30 nm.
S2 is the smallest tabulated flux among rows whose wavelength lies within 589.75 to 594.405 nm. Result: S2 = 15.07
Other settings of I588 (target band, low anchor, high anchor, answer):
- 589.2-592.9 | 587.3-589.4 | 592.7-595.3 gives -0.047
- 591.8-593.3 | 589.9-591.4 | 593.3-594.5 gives -0.041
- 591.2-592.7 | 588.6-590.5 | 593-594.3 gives -0.074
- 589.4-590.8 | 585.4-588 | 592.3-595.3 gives 0.105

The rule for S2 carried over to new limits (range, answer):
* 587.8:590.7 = 12.47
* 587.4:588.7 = 14.07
